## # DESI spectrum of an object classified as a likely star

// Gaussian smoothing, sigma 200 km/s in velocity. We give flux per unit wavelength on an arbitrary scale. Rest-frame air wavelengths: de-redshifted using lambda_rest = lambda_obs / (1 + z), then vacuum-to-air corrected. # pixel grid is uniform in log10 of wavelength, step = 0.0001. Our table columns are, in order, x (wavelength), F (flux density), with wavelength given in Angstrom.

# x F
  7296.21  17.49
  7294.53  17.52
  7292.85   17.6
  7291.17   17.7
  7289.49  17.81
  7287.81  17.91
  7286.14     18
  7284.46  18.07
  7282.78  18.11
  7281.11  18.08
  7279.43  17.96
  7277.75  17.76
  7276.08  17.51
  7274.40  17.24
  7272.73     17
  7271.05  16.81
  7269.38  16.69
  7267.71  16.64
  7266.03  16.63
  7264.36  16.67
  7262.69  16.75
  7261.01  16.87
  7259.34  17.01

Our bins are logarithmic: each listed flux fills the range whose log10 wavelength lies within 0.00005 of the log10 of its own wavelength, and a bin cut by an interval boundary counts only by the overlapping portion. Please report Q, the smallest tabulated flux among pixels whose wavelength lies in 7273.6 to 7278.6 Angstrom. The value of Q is 17.24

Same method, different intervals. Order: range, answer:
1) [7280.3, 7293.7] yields 17.6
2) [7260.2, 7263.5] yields 16.75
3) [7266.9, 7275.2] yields 16.64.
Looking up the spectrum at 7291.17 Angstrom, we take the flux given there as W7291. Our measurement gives 17.7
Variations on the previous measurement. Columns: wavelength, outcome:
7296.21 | 17.49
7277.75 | 17.76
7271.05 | 16.81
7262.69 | 16.75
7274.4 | 17.24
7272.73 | 17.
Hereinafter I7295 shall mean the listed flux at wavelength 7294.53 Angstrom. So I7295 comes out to 17.52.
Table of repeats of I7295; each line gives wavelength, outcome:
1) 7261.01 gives 16.87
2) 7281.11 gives 18.08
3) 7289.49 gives 17.81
